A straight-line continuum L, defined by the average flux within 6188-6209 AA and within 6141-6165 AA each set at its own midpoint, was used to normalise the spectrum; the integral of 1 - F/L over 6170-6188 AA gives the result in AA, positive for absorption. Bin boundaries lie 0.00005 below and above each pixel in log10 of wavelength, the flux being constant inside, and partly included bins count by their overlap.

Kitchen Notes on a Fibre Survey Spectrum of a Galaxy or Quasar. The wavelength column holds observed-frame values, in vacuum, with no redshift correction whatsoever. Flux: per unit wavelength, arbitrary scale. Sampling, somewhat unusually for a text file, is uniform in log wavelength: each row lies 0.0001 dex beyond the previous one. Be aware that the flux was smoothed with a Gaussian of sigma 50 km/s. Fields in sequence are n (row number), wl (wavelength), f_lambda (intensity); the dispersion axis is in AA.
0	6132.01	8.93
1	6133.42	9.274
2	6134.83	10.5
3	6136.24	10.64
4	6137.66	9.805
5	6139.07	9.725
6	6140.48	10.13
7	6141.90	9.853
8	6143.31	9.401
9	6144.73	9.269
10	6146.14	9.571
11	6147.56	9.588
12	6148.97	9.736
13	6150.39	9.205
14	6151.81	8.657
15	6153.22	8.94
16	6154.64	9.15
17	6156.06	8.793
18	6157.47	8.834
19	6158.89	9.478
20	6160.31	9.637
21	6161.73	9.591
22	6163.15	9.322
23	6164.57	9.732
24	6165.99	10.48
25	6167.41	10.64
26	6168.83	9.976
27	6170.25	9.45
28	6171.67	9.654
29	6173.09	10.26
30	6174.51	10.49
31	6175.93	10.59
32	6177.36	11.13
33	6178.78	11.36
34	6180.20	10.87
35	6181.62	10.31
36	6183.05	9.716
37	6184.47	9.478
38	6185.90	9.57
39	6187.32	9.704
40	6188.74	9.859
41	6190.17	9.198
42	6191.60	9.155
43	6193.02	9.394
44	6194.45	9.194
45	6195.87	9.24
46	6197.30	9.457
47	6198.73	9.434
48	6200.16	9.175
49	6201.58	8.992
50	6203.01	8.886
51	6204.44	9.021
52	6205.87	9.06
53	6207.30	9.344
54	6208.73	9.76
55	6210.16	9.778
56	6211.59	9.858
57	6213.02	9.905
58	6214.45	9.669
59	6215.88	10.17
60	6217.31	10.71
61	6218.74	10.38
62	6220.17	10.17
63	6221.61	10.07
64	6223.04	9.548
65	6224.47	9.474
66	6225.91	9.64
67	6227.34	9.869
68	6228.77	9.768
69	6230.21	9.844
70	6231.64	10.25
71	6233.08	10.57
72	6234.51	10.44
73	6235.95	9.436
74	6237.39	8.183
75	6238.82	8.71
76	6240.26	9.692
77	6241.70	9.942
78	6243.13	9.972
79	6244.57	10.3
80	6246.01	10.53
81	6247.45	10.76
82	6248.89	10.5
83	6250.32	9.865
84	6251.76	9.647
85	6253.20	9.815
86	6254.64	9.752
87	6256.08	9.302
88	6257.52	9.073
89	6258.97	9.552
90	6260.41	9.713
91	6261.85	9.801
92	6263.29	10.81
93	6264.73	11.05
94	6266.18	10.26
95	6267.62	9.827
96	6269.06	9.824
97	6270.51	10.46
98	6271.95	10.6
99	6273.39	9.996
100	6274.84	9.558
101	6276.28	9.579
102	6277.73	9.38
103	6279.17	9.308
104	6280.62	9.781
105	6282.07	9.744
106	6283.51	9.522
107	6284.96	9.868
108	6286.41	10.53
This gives -1.8 AA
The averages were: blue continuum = 9.34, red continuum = 9.27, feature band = 10.2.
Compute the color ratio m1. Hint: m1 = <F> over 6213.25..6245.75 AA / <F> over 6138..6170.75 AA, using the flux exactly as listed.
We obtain 1.03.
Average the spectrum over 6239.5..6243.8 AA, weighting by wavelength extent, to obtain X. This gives 9.86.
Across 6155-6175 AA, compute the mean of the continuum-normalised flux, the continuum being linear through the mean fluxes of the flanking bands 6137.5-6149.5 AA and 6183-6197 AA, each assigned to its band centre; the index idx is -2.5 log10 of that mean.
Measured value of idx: -0.02 mag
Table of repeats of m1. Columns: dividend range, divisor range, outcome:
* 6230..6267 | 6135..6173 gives 1.03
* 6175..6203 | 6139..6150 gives 1.01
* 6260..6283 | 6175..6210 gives 1.03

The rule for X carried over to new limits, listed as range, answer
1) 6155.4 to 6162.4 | 9.27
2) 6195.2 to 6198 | 9.34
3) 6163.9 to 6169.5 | 10.2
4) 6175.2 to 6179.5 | 11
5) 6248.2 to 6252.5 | 10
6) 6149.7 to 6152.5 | 8.92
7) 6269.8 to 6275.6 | 10.2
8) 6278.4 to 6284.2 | 9.59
